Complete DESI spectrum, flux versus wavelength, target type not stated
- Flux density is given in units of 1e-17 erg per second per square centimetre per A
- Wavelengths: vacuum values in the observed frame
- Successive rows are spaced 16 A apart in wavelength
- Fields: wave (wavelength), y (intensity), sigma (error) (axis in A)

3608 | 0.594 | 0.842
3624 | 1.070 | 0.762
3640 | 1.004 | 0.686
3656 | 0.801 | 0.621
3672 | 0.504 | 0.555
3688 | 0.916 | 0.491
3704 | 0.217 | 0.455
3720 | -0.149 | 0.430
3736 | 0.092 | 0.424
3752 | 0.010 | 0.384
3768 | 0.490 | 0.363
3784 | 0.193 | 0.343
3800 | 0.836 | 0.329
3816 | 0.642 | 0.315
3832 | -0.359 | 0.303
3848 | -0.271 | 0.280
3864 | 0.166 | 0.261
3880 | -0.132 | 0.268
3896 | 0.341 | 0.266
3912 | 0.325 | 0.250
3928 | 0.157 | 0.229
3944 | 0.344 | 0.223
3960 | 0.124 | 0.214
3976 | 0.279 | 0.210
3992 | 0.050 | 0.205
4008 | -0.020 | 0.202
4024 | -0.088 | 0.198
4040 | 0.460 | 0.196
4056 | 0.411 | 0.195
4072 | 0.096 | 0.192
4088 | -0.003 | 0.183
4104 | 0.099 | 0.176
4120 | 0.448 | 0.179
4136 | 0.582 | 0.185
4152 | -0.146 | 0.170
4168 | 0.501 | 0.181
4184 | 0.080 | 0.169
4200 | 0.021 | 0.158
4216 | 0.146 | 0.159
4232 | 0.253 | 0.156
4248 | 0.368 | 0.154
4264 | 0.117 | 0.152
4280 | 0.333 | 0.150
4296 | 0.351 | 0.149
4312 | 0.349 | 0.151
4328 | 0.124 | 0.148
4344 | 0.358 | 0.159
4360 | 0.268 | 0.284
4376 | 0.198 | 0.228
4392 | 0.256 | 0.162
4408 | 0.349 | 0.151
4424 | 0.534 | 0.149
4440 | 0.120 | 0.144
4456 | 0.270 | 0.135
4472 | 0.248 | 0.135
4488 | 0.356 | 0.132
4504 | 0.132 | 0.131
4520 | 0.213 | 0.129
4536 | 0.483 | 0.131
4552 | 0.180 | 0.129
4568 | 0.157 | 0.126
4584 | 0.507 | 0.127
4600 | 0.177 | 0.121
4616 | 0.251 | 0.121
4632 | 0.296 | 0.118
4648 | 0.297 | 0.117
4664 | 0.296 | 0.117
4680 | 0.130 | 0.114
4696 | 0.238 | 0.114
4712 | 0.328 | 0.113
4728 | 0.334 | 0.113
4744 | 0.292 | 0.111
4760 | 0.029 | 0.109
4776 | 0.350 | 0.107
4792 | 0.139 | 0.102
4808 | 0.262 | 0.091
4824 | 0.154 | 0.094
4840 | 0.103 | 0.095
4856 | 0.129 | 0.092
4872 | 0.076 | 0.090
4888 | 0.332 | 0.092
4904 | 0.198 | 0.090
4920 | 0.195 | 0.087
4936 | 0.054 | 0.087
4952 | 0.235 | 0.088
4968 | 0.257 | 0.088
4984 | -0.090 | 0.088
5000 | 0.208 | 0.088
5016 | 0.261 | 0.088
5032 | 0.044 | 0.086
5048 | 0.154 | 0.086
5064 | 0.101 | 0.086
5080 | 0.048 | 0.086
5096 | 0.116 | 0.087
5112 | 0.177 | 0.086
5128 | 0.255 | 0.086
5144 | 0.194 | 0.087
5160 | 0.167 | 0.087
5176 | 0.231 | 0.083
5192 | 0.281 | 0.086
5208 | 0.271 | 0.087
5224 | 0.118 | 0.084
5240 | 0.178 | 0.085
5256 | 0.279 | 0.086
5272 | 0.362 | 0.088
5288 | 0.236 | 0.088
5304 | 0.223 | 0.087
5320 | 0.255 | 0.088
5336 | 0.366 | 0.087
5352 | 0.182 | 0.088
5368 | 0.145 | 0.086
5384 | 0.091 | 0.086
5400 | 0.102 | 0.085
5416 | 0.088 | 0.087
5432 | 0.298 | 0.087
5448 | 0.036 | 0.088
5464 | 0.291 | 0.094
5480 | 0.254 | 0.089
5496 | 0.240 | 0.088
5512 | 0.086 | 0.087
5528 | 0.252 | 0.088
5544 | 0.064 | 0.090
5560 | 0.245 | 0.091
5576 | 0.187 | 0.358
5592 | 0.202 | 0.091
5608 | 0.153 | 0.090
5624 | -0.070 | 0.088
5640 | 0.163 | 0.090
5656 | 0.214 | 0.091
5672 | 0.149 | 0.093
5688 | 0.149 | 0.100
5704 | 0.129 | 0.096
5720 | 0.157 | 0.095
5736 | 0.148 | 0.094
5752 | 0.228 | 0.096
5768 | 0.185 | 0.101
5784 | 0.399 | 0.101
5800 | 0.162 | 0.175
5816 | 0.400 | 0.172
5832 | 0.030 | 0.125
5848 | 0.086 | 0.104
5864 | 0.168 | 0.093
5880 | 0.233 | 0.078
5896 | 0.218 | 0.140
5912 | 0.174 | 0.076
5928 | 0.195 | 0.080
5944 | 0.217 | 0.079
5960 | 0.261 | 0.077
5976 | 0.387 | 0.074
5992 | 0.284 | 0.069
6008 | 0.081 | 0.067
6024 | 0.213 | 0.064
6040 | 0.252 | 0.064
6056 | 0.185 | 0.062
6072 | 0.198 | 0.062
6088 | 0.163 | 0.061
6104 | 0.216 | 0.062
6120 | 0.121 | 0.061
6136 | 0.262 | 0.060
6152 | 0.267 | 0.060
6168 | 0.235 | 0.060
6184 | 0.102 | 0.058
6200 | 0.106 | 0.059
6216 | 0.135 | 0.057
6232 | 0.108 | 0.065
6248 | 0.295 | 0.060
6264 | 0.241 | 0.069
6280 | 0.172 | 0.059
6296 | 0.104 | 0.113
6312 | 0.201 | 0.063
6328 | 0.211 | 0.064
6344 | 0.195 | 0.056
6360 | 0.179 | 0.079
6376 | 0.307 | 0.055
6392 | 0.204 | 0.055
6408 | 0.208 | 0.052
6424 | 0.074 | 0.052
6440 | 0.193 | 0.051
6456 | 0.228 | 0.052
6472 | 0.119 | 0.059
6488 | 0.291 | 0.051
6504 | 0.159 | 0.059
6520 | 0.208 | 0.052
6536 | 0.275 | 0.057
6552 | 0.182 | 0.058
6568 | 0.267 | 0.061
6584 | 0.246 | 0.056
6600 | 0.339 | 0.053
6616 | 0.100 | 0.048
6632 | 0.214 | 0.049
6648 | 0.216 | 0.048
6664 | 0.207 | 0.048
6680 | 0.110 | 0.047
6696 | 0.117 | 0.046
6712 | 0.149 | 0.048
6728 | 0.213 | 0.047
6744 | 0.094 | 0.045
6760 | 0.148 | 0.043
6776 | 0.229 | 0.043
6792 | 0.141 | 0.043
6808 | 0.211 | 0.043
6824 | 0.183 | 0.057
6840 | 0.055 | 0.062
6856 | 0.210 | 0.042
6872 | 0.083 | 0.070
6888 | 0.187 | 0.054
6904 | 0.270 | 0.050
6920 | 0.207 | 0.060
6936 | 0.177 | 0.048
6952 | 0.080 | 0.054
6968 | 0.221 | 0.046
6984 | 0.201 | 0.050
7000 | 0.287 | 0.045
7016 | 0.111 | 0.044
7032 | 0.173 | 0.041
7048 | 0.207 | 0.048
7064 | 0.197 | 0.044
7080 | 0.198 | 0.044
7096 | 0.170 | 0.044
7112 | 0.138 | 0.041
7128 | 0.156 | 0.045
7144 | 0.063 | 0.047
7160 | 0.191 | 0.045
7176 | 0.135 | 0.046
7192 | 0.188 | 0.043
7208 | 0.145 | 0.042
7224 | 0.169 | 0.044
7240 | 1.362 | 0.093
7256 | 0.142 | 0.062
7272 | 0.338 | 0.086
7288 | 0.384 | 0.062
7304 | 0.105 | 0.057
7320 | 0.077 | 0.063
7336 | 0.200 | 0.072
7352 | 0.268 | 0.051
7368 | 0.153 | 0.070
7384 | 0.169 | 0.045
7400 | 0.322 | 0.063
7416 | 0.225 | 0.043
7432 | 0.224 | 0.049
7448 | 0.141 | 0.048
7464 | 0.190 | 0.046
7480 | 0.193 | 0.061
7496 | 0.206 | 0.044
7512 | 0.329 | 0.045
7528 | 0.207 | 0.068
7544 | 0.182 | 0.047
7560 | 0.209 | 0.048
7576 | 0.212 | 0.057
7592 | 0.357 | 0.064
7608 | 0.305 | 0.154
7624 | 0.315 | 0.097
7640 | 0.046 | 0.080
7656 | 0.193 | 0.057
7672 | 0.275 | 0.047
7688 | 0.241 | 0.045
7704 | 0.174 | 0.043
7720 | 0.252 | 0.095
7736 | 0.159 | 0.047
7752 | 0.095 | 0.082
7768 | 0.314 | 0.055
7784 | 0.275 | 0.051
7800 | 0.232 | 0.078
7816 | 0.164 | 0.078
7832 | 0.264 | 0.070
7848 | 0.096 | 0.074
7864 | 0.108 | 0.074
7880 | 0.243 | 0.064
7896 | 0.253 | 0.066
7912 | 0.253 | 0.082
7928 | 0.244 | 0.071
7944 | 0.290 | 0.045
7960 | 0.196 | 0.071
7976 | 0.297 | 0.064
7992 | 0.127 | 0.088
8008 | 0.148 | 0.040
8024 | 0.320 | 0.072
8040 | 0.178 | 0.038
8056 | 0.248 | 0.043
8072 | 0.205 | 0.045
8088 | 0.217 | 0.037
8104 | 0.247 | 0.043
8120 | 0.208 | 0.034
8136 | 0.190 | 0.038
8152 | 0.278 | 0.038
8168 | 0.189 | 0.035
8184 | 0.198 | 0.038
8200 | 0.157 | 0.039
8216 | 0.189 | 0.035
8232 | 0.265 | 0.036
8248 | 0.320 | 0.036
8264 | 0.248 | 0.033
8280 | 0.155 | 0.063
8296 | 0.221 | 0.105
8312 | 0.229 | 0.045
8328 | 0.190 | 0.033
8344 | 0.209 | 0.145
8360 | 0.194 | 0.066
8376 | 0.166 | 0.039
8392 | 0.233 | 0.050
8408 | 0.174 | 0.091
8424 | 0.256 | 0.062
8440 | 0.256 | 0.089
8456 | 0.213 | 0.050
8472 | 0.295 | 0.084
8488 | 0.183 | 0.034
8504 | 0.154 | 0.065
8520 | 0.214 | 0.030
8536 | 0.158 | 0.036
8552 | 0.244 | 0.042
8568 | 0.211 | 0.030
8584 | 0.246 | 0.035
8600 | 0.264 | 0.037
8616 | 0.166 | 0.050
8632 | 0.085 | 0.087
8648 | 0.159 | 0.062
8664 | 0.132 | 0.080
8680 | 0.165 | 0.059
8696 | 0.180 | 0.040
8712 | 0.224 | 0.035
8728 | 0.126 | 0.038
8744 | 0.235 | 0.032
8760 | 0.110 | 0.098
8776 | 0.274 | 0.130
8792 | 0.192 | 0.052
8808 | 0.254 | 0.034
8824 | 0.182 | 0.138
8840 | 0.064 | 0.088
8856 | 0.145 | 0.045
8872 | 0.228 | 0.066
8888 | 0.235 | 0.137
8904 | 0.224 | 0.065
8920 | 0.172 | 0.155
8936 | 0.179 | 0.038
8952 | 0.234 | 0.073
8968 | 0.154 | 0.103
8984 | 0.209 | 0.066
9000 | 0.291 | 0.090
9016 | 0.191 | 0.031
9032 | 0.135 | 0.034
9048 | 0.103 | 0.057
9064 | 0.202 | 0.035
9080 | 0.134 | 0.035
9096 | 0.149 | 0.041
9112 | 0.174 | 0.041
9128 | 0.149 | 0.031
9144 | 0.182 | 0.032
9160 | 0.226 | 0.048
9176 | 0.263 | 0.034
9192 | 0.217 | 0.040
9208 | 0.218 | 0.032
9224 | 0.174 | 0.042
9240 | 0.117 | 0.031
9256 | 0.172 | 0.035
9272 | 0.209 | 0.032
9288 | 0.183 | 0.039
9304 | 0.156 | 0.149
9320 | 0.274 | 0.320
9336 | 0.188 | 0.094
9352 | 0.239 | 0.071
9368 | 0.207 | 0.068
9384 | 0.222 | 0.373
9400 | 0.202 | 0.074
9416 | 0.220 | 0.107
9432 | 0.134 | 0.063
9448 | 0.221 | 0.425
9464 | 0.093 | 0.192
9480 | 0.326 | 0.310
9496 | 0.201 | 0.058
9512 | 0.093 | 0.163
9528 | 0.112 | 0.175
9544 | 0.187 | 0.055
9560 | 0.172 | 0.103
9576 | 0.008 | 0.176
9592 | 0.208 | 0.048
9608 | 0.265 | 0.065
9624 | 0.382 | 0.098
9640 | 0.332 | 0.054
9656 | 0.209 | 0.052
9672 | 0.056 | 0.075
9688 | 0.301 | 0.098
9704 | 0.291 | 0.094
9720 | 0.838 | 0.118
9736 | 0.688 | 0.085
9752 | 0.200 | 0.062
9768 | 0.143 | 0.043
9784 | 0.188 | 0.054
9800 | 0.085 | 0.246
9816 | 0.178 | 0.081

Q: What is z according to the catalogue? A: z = 0.94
